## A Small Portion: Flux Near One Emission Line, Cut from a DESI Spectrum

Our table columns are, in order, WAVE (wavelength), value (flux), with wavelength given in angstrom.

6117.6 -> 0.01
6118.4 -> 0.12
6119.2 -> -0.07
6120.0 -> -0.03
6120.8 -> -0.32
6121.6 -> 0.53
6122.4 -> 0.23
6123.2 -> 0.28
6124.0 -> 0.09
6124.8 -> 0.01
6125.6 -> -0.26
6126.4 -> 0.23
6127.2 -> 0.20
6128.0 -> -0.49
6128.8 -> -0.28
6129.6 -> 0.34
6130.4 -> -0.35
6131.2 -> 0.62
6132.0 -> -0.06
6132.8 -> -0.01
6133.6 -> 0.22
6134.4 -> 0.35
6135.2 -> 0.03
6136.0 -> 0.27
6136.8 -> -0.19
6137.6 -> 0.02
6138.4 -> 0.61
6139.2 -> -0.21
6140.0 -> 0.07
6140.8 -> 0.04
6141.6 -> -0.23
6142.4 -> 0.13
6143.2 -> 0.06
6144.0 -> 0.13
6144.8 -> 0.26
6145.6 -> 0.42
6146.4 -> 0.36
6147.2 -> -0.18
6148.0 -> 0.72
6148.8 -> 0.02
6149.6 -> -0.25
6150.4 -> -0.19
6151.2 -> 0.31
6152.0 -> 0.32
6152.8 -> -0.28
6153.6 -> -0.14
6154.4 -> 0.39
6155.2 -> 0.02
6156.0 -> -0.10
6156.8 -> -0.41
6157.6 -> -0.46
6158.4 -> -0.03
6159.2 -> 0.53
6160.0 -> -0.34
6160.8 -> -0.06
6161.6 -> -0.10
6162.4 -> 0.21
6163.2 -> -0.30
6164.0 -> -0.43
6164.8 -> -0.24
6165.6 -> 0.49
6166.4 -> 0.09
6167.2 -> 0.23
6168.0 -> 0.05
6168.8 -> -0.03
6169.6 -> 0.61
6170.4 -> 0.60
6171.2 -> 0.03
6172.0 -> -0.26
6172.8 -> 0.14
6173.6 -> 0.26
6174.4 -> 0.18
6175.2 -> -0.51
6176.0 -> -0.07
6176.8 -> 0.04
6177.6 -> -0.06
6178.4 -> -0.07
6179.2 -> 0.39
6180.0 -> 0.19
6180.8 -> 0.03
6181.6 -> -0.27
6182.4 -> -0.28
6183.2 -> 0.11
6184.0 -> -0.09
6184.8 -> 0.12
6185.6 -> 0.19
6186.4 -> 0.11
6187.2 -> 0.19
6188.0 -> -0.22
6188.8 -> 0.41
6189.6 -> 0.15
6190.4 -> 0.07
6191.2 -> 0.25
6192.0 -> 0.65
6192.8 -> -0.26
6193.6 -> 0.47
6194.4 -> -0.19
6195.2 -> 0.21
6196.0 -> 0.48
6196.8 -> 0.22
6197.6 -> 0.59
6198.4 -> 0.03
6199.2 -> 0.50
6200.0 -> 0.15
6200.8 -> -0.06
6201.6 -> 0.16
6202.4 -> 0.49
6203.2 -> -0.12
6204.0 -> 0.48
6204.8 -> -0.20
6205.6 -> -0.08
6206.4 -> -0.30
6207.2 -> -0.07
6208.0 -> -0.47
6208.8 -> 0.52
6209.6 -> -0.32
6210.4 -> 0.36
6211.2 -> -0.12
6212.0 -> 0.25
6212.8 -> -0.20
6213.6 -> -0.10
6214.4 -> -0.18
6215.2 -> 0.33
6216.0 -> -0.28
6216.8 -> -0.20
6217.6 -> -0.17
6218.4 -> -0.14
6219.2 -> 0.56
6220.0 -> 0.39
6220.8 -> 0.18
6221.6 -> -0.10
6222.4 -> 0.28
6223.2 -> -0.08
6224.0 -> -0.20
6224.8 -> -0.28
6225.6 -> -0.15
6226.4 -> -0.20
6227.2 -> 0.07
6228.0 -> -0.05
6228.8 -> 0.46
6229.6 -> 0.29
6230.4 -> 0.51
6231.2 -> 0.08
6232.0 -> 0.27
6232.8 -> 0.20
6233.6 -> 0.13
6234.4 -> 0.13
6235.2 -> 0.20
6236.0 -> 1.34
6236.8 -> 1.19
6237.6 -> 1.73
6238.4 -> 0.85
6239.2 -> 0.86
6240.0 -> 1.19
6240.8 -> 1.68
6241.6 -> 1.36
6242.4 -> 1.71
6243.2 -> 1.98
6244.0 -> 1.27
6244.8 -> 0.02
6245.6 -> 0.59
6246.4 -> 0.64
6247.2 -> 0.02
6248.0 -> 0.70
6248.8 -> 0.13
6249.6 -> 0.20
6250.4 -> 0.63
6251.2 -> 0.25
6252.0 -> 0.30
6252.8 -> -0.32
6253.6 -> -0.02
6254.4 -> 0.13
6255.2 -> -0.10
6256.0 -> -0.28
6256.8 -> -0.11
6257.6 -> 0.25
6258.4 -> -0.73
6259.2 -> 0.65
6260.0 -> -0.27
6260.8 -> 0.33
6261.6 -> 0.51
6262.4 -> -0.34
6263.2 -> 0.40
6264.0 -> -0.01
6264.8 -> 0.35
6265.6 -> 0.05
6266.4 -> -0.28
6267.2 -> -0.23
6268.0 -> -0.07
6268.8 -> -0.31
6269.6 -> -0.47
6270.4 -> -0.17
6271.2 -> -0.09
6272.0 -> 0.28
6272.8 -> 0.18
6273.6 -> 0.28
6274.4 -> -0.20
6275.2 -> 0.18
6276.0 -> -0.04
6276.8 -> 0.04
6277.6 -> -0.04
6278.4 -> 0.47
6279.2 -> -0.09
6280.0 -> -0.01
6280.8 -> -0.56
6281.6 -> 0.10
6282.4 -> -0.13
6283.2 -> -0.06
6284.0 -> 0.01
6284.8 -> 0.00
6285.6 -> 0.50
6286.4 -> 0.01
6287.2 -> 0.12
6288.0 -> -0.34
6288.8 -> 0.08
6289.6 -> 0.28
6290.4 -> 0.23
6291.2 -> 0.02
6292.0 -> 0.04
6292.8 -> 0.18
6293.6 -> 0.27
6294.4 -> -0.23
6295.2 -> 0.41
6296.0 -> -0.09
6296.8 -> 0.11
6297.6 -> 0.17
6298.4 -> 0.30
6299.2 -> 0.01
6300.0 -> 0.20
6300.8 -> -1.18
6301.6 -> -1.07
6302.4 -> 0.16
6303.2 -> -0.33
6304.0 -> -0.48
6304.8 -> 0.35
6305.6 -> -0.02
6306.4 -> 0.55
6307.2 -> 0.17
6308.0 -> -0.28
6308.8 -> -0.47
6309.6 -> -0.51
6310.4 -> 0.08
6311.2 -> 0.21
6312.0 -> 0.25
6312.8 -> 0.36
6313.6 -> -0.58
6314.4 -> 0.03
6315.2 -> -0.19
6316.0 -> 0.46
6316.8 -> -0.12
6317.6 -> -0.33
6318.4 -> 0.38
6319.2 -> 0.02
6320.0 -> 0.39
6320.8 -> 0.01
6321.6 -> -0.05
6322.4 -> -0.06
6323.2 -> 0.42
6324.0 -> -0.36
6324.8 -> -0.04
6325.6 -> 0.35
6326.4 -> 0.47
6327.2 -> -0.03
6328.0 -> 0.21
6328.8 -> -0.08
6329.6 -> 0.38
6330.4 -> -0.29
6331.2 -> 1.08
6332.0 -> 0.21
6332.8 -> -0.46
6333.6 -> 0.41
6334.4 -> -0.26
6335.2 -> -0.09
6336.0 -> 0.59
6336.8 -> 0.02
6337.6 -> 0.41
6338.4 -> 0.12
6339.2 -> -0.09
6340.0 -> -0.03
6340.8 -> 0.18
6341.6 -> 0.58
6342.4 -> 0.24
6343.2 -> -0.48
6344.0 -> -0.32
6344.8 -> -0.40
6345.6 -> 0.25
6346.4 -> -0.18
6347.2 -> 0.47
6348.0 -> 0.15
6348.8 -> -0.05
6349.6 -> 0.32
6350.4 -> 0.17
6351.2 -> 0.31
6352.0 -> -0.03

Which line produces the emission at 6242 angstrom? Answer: [O II] 3727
